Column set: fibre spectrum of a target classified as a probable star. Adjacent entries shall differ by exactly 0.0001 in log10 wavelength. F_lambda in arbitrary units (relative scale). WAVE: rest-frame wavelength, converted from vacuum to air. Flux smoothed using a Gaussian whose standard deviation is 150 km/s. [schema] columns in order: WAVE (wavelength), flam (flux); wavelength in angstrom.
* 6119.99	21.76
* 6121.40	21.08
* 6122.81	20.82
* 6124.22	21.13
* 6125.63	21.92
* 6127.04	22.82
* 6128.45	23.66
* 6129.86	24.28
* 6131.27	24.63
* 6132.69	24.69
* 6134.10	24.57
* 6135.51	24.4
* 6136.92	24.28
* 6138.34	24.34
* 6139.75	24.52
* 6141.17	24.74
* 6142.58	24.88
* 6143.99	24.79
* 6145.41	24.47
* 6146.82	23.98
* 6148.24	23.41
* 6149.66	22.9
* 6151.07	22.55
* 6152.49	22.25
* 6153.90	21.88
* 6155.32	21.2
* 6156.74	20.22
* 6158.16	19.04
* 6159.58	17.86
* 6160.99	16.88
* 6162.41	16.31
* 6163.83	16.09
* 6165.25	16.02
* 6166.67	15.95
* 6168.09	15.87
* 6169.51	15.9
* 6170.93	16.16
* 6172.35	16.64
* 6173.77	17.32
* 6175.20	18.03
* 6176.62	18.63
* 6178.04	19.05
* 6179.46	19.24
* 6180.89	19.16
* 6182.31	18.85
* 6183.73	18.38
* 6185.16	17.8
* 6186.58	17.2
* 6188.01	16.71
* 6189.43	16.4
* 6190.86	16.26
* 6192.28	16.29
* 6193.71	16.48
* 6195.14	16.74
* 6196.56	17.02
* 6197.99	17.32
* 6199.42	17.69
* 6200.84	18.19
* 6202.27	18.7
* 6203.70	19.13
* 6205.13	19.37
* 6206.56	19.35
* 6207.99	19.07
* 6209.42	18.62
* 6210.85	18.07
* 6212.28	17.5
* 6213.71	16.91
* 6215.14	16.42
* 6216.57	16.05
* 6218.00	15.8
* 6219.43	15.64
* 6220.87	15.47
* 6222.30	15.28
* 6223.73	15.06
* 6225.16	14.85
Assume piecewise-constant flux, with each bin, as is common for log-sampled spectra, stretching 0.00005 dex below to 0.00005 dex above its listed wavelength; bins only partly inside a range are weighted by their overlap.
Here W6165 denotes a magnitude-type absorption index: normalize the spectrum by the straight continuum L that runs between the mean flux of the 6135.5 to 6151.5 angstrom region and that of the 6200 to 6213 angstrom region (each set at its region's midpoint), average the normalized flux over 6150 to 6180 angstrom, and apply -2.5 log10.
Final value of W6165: 0.21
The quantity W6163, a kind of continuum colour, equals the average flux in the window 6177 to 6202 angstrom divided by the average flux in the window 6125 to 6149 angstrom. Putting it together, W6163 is 0.7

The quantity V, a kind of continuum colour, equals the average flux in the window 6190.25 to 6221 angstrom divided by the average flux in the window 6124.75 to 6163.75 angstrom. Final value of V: 0.8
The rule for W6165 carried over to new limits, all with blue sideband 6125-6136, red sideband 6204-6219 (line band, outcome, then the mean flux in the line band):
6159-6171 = 0.29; 16.3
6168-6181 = 0.17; 17.6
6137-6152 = -0.06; 24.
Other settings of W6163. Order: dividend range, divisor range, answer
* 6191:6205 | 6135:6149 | 0.72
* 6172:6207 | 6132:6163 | 0.79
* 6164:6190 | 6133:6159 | 0.75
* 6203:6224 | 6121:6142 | 0.73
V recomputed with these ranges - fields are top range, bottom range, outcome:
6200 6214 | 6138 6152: 0.77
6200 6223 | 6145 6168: 0.88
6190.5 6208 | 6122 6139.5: 0.76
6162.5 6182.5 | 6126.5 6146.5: 0.71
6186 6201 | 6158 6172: 1.02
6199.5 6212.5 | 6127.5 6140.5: 0.77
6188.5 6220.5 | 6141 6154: 0.74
